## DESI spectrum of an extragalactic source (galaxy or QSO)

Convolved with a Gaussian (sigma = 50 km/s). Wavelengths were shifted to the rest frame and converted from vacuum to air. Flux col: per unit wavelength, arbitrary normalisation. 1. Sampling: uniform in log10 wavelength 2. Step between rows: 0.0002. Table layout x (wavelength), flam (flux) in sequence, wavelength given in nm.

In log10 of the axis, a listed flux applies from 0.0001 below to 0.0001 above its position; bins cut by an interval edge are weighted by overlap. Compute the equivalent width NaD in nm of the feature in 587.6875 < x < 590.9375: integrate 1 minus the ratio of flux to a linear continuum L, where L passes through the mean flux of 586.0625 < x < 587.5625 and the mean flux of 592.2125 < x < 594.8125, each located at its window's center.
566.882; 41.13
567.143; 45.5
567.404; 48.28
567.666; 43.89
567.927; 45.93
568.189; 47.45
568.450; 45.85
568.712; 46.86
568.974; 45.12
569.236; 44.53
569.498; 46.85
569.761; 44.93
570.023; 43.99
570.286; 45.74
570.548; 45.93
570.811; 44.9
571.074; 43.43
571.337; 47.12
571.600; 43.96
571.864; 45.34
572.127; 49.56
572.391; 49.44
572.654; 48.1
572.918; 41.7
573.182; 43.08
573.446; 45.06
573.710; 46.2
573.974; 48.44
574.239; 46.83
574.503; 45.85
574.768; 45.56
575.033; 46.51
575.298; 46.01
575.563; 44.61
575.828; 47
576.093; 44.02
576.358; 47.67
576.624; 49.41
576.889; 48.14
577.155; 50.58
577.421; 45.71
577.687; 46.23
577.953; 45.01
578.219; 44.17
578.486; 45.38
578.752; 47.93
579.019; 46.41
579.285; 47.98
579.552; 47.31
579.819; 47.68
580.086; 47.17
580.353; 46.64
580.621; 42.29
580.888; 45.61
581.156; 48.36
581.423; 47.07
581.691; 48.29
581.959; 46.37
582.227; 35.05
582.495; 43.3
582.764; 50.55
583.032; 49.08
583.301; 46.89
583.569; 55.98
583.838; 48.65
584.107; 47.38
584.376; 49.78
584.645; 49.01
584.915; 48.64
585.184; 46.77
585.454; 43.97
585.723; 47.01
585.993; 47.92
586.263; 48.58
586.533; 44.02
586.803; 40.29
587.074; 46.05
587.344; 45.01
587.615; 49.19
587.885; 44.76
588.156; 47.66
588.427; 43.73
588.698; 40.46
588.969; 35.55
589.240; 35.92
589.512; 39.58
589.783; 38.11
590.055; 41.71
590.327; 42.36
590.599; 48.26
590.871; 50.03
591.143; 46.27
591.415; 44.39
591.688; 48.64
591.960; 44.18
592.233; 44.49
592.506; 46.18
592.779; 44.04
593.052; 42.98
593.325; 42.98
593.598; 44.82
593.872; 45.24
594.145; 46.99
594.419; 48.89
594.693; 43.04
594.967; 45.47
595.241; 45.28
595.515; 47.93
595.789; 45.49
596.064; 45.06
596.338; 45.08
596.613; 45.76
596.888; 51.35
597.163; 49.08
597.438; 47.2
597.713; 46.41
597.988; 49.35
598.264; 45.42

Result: 0.20 nm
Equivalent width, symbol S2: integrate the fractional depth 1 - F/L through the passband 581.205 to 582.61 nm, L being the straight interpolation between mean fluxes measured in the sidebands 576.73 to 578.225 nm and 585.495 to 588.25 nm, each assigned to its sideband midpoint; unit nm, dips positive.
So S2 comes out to 0.07 nm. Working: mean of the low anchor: 46.9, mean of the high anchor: 46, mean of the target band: 44.3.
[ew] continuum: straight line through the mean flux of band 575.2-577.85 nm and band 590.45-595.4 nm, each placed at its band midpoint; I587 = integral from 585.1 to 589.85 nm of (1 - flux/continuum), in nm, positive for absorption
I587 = 0.26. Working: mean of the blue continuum 46.9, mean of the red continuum 45.7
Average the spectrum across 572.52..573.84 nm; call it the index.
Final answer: 44.9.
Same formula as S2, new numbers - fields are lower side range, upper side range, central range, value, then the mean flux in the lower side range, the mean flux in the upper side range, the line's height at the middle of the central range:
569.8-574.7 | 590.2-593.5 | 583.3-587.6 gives -0.17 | 45.8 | 45.4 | 45.5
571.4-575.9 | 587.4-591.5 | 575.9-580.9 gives -0.16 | 46.1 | 43.2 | 45.2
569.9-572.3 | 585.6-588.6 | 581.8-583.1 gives 0.03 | 45.6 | 45.8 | 45.7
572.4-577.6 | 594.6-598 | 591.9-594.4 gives 0.09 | 46.4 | 46.6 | 46.6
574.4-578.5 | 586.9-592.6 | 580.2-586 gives -0.24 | 46.4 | 43.9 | 45.1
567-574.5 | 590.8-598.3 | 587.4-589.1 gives 0.09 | 45.9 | 46.1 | 46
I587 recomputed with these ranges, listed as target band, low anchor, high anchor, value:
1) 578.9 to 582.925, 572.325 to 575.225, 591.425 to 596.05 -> -0.022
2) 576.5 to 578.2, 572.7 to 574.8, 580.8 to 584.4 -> -0.041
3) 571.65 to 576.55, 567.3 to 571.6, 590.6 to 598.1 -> -0.048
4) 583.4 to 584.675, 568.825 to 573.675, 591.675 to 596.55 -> -0.134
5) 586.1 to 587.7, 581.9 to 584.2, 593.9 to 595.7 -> 0.045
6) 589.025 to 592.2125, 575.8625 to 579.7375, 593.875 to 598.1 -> 0.230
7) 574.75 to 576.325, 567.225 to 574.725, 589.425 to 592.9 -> -0.006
